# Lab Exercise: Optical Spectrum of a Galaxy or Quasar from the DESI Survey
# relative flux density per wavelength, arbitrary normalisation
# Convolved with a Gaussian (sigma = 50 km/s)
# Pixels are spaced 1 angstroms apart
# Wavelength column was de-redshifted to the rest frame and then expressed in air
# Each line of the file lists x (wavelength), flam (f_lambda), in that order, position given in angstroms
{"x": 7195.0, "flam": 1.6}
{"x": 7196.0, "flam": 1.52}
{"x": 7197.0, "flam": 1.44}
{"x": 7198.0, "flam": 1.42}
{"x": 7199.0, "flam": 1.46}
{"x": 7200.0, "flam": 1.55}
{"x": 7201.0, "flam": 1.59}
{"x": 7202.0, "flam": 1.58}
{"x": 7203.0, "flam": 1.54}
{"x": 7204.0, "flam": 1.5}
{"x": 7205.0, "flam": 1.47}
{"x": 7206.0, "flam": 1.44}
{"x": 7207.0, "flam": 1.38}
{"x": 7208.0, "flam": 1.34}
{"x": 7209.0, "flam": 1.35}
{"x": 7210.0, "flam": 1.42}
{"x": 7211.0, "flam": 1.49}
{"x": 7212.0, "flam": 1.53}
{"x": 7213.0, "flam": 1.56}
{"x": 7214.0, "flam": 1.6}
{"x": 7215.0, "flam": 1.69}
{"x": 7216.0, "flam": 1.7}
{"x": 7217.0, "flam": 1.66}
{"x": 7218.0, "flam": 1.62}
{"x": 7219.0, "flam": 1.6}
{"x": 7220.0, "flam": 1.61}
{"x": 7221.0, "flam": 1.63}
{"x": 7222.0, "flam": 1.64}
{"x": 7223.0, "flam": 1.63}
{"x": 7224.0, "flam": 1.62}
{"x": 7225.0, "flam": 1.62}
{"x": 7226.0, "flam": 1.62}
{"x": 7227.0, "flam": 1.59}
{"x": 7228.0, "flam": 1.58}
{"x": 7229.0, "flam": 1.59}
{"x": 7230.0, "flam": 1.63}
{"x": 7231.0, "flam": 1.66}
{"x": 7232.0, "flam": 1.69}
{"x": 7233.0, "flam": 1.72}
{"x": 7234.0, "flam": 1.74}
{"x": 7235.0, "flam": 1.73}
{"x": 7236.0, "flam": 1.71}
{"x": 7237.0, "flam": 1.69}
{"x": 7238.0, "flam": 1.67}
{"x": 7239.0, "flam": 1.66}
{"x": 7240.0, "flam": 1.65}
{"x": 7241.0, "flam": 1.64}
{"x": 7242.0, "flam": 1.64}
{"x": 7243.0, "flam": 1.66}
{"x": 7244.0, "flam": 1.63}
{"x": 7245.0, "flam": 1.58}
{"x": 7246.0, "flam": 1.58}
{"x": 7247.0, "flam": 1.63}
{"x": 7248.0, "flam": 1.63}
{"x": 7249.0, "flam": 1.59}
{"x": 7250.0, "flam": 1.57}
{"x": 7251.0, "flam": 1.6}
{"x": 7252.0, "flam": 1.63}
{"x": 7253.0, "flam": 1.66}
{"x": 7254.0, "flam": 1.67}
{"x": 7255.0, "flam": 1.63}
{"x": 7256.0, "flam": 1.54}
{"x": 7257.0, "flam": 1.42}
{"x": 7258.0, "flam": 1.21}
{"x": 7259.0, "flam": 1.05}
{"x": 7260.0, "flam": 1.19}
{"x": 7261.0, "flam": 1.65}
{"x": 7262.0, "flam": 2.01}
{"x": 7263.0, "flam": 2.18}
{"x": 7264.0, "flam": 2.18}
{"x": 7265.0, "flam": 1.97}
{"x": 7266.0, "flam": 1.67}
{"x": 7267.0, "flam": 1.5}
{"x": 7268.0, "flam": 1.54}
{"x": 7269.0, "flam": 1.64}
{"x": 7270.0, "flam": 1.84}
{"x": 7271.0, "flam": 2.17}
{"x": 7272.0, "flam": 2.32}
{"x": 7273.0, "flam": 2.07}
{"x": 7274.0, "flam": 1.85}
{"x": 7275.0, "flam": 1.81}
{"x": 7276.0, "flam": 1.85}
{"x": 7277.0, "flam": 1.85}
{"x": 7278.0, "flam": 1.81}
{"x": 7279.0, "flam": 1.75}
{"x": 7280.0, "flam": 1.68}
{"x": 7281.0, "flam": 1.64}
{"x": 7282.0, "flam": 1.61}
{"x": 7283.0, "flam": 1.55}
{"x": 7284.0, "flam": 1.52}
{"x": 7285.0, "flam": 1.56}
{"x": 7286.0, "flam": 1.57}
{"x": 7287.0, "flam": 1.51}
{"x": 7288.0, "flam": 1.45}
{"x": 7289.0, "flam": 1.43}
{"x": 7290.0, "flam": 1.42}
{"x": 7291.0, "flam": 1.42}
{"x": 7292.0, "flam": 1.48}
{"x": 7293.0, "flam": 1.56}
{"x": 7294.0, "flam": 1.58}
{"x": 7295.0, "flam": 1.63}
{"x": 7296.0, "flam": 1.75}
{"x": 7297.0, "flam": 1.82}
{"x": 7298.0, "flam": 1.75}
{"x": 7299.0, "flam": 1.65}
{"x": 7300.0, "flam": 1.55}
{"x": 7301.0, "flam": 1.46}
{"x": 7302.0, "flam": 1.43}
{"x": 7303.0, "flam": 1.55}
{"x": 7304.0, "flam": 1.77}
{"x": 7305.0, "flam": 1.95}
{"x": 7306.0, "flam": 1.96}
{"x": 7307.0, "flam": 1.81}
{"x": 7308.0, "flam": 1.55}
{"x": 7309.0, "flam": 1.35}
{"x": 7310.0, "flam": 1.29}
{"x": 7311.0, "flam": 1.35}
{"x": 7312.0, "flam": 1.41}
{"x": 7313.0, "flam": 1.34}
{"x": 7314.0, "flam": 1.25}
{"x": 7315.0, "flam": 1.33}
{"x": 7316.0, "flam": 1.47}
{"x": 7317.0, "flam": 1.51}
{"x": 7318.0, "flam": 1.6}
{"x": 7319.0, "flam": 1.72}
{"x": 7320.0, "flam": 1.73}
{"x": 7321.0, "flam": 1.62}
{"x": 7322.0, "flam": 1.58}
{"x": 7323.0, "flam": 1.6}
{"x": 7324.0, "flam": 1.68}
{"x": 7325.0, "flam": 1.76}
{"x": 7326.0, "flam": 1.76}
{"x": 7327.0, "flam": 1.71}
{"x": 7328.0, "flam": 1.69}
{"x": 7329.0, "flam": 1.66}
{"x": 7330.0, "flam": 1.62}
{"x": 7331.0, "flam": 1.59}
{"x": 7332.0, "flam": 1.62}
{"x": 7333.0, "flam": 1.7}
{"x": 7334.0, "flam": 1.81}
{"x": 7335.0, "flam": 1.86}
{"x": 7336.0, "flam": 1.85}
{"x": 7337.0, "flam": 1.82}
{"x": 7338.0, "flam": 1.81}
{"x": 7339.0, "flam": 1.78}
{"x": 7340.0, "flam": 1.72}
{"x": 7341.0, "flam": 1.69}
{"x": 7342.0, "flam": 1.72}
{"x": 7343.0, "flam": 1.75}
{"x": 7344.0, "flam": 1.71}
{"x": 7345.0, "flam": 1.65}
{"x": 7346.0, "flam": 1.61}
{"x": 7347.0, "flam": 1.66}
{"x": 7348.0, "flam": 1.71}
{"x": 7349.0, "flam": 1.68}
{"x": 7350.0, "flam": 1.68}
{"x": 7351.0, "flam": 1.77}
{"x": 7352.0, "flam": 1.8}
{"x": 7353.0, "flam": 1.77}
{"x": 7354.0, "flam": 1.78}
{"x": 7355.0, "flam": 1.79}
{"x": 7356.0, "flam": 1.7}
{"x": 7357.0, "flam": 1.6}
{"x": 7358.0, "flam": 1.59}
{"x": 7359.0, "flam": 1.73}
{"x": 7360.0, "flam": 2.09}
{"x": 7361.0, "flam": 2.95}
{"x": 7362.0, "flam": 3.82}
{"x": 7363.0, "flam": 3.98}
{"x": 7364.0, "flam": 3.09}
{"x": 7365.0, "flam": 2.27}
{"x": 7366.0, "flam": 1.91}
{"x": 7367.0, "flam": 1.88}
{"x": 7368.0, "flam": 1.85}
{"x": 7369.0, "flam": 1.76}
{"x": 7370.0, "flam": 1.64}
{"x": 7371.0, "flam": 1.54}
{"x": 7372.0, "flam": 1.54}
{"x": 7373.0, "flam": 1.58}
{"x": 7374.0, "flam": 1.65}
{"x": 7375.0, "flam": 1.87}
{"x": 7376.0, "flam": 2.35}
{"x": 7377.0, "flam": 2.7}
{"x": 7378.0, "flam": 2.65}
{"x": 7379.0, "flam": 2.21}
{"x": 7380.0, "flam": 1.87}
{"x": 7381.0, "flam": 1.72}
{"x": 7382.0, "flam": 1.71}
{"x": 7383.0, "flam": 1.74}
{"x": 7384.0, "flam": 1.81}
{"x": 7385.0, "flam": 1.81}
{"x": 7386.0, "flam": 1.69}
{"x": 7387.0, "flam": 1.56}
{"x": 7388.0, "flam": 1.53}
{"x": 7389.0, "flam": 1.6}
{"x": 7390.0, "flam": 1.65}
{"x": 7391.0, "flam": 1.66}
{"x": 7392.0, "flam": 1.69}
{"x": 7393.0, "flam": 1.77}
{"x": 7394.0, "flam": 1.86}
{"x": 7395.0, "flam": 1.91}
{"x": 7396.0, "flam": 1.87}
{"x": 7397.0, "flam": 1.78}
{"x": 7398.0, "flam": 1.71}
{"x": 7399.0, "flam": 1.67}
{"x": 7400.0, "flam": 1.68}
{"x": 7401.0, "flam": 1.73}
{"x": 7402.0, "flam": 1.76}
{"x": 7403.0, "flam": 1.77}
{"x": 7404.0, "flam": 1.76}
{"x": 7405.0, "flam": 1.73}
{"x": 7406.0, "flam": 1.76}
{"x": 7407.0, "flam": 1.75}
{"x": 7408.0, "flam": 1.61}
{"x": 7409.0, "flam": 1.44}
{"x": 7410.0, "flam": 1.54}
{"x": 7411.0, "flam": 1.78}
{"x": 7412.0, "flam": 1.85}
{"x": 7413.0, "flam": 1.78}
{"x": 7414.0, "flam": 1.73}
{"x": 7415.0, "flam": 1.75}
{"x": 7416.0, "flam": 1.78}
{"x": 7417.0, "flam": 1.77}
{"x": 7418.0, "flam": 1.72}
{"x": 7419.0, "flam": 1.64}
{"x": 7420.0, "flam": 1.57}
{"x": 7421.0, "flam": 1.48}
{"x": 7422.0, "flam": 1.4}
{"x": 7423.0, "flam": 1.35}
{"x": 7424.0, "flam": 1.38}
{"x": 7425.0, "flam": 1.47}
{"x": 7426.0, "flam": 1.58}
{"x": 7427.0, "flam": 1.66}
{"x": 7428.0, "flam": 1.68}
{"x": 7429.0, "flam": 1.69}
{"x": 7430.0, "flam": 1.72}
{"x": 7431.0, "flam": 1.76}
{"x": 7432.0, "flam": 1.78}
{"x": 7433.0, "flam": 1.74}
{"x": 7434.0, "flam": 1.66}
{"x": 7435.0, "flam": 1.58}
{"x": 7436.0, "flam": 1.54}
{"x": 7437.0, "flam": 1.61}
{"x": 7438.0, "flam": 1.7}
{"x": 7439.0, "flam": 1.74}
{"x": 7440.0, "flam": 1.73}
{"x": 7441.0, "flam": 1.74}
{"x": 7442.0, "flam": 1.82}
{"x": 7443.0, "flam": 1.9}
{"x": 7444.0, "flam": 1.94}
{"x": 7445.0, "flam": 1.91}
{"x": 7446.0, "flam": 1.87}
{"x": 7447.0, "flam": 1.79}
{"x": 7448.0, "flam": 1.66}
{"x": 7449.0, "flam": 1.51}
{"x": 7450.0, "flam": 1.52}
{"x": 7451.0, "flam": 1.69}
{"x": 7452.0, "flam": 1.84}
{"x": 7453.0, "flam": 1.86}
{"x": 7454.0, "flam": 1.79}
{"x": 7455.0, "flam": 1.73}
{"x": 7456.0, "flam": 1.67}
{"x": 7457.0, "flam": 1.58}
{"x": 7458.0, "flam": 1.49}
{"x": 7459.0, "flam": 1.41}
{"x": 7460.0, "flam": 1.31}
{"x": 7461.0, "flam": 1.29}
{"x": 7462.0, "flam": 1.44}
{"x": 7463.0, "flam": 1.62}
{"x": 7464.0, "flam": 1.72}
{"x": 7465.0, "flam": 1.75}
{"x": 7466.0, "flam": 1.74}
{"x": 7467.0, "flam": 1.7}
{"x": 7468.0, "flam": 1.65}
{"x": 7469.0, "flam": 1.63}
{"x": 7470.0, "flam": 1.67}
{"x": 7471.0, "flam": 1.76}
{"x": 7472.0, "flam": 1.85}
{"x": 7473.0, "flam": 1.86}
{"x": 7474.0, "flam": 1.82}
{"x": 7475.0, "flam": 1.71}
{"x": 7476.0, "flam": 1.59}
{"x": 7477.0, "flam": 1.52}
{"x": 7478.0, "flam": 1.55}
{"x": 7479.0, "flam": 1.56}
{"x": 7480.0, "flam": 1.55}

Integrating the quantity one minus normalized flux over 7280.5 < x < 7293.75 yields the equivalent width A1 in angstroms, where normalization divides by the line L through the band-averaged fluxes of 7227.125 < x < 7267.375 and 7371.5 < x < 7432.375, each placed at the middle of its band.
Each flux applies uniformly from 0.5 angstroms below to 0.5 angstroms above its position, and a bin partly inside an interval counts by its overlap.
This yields 1.17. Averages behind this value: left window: 1.64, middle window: 1.52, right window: 1.74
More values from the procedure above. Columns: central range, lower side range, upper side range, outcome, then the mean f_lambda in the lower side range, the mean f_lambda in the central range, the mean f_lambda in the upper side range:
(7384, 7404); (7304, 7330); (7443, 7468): -1.1 angstroms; 1.59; 1.72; 1.66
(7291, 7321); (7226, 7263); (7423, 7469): 1.0 angstroms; 1.61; 1.57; 1.66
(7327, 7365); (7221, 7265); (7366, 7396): -3.0 angstroms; 1.64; 1.92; 1.82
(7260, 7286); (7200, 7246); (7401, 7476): -2.9 angstroms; 1.6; 1.79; 1.68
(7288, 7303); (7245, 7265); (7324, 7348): 1.0 angstroms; 1.62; 1.56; 1.72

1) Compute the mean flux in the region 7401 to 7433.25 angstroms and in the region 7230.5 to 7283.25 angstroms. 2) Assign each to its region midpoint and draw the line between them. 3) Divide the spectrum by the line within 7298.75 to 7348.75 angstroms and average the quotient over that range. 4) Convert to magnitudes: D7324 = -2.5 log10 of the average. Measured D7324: 0.03 mag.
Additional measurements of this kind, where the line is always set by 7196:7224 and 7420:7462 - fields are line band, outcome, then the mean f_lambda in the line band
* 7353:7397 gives -0.218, 1.97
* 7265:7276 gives -0.180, 1.85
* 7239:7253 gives -0.046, 1.62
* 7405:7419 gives -0.052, 1.71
